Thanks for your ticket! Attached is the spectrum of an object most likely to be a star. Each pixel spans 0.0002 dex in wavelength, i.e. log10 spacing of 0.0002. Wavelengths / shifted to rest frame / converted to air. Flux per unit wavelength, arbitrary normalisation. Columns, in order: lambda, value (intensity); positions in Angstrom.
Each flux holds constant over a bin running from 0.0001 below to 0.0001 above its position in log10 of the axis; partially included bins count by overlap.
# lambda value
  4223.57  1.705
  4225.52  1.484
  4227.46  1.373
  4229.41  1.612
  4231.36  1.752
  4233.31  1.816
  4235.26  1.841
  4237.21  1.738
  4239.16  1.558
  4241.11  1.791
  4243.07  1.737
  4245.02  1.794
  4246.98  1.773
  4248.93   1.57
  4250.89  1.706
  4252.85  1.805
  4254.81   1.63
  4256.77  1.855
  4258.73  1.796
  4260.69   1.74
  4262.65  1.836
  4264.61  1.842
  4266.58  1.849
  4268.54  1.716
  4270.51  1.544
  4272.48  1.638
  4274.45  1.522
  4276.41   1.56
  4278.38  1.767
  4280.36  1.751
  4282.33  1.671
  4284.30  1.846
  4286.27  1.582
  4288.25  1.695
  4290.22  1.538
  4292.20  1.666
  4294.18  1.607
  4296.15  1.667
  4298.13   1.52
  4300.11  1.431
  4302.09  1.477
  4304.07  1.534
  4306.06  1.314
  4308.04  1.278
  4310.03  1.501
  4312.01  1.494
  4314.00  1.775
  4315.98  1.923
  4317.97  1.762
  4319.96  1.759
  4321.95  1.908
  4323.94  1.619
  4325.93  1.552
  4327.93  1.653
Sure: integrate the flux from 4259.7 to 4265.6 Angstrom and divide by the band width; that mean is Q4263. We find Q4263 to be 1.81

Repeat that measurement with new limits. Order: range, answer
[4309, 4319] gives 1.69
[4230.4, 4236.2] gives 1.8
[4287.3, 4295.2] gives 1.63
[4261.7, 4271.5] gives 1.76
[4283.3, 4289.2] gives 1.71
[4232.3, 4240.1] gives 1.74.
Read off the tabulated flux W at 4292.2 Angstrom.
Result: 1.666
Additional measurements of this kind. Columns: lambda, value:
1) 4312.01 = 1.494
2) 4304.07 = 1.534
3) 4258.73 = 1.796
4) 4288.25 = 1.695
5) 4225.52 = 1.484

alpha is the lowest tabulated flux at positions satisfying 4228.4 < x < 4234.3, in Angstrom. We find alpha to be 1.612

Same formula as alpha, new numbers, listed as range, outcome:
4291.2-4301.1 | 1.431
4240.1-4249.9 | 1.57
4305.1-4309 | 1.278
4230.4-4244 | 1.558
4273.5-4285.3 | 1.522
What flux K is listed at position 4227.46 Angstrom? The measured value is 1.373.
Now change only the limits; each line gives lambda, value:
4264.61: 1.842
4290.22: 1.538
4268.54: 1.716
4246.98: 1.773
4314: 1.775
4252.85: 1.805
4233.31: 1.816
